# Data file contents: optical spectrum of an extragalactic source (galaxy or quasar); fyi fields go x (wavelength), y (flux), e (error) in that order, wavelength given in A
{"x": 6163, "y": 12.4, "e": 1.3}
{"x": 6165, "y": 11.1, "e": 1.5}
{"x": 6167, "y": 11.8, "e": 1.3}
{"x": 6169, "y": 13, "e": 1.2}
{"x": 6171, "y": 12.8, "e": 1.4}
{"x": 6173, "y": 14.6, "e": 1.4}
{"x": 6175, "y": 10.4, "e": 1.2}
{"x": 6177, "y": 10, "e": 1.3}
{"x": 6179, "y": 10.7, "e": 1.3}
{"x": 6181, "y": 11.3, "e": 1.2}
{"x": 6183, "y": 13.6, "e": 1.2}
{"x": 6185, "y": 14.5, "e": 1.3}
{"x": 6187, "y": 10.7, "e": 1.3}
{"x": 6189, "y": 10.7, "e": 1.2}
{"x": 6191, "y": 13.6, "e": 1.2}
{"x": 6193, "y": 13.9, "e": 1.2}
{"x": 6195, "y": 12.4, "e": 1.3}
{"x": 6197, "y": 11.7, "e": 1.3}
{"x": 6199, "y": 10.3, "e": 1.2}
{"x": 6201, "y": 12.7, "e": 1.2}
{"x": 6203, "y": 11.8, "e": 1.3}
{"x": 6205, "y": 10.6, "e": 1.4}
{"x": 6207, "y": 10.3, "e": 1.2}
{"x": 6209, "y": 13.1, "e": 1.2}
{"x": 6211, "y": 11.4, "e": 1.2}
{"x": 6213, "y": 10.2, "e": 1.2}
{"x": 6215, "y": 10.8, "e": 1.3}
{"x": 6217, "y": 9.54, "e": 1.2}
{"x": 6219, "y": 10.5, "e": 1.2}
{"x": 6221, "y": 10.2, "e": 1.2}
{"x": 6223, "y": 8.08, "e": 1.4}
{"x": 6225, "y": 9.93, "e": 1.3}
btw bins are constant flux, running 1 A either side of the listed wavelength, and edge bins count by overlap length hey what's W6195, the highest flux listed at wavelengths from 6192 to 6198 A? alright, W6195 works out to 13.9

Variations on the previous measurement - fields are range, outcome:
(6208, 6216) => 13.1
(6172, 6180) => 14.6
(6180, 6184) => 13.6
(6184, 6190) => 14.5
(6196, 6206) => 12.7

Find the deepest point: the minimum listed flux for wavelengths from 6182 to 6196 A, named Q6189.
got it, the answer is 10.7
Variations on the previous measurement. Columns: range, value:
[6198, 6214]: 10.2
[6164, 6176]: 10.4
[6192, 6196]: 12.4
